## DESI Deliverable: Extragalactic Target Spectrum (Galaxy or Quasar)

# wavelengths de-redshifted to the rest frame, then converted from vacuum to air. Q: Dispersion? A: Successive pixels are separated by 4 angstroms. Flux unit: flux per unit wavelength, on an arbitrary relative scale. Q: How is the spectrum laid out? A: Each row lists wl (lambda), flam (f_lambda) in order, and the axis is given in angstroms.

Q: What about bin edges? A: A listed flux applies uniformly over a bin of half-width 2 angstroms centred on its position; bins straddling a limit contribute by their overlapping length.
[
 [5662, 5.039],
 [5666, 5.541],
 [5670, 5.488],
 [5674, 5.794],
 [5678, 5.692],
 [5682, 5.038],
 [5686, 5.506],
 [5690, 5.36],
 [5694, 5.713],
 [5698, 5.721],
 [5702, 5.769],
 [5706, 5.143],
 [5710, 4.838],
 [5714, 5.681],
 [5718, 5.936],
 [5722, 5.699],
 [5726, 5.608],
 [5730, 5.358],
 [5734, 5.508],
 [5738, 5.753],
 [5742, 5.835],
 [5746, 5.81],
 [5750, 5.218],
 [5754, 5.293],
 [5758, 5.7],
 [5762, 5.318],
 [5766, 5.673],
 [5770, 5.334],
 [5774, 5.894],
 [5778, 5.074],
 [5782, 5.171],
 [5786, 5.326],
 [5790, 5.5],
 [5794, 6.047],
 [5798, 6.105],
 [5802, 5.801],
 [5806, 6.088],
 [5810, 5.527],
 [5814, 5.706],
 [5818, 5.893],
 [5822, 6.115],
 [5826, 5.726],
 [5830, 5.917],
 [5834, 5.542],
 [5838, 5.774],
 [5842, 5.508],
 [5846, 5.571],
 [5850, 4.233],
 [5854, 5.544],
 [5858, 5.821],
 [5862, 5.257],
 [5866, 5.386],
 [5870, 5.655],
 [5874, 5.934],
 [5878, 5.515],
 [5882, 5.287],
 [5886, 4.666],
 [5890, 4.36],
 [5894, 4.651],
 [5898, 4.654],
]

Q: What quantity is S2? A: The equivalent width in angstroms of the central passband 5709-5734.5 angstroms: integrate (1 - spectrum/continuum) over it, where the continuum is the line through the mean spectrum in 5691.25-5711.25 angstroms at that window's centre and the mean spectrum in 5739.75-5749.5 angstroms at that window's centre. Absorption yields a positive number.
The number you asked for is 0.18 angstroms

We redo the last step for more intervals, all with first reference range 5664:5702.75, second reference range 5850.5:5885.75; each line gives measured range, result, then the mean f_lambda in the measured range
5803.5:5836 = -2.0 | 5.81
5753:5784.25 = 0.4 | 5.44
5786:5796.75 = -0.4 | 5.71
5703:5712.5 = 0.7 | 5.11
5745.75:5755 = 0.2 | 5.39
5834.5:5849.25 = -0.1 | 5.49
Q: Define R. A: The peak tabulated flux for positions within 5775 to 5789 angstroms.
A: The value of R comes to 5.326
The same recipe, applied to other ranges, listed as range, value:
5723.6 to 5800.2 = 6.105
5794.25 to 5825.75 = 6.115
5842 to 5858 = 5.821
